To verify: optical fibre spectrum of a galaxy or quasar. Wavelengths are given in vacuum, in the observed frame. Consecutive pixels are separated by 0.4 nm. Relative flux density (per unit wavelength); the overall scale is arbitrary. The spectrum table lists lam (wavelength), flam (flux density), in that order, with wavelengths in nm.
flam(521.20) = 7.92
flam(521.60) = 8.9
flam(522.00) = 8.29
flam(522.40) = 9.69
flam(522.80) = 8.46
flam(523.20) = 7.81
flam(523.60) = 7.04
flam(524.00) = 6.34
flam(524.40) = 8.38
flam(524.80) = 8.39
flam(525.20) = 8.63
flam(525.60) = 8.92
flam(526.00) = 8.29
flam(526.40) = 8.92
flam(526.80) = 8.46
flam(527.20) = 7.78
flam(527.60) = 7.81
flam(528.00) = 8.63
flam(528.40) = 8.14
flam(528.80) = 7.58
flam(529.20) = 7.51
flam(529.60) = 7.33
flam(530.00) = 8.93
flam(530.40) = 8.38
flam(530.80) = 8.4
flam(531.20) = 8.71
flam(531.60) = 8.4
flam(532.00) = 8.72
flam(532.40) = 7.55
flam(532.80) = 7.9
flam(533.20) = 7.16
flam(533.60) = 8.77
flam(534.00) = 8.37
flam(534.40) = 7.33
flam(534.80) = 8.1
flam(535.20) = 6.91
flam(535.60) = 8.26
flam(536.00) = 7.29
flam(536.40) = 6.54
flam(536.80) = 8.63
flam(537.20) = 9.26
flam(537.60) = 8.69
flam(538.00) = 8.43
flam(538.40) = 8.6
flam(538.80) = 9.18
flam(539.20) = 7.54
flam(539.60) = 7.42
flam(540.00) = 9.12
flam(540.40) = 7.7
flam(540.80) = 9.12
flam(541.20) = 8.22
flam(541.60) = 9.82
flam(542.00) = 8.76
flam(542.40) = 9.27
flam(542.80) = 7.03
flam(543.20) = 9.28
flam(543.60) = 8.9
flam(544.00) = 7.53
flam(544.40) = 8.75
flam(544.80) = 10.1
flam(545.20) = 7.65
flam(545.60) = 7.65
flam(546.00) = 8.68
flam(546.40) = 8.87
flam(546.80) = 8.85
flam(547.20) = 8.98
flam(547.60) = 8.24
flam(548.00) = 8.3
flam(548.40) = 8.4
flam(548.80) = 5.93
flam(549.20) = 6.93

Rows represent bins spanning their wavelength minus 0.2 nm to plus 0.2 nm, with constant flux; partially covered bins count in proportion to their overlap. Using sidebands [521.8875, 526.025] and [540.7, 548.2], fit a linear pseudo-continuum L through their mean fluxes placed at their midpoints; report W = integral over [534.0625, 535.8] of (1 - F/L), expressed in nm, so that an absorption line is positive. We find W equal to 0.15 nm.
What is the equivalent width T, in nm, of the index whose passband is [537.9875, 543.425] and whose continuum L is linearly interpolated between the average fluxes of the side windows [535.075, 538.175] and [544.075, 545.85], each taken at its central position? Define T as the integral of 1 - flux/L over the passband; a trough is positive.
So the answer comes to -0.196 nm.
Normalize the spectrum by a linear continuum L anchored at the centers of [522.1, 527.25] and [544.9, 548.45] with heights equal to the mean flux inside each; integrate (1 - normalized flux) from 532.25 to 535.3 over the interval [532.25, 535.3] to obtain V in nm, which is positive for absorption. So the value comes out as 0.20 nm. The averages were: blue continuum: 8.25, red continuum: 8.45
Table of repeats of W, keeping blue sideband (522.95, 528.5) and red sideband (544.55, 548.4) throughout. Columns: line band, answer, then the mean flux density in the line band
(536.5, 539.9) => -0.01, 8.43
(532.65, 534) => 0.05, 8.01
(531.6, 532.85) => 0.02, 8.13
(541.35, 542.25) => -0.08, 9.23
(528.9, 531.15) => 0.02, 8.13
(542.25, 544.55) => 0.02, 8.44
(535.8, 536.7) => 0.13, 7.11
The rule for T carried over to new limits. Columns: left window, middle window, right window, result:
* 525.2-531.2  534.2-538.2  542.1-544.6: 0.203 nm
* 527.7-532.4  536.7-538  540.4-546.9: -0.059 nm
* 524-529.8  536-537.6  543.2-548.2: 0.050 nm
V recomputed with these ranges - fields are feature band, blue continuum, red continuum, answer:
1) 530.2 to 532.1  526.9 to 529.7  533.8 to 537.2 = -0.17 nm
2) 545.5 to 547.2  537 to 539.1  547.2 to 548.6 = -0.03 nm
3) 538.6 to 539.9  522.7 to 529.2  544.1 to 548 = 0.04 nm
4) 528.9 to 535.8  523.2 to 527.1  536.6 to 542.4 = 0.28 nm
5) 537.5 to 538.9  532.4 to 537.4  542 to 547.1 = -0.10 nm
